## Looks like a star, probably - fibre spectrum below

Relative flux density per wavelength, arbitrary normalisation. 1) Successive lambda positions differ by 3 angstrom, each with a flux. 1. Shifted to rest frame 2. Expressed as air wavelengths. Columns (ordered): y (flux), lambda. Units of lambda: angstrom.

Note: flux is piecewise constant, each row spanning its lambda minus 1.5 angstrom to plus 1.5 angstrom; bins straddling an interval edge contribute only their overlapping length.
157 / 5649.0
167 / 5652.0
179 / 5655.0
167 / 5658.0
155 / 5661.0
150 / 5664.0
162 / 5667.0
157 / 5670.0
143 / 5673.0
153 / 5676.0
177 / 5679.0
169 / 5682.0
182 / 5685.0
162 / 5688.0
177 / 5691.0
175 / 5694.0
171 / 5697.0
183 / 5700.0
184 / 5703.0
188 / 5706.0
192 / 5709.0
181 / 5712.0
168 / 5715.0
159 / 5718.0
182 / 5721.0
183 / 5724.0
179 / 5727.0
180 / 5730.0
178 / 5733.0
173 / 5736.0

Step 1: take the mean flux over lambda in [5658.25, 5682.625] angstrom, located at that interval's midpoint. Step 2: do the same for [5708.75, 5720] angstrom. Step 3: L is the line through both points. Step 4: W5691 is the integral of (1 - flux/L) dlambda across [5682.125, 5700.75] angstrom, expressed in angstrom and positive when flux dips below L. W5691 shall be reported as -1.0 angstrom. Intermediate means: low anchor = 158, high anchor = 173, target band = 174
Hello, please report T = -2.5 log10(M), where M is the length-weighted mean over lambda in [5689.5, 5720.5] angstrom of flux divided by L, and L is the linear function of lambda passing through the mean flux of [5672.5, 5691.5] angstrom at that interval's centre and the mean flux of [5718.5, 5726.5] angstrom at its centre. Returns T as -0.03 mag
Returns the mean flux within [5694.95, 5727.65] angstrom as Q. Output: 179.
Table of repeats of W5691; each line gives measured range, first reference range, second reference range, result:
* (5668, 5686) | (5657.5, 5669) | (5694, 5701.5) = 0.3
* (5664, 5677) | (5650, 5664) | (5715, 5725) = 1.0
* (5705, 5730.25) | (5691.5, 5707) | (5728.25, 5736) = 0.0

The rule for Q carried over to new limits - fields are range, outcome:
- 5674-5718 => 175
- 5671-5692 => 166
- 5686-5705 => 176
